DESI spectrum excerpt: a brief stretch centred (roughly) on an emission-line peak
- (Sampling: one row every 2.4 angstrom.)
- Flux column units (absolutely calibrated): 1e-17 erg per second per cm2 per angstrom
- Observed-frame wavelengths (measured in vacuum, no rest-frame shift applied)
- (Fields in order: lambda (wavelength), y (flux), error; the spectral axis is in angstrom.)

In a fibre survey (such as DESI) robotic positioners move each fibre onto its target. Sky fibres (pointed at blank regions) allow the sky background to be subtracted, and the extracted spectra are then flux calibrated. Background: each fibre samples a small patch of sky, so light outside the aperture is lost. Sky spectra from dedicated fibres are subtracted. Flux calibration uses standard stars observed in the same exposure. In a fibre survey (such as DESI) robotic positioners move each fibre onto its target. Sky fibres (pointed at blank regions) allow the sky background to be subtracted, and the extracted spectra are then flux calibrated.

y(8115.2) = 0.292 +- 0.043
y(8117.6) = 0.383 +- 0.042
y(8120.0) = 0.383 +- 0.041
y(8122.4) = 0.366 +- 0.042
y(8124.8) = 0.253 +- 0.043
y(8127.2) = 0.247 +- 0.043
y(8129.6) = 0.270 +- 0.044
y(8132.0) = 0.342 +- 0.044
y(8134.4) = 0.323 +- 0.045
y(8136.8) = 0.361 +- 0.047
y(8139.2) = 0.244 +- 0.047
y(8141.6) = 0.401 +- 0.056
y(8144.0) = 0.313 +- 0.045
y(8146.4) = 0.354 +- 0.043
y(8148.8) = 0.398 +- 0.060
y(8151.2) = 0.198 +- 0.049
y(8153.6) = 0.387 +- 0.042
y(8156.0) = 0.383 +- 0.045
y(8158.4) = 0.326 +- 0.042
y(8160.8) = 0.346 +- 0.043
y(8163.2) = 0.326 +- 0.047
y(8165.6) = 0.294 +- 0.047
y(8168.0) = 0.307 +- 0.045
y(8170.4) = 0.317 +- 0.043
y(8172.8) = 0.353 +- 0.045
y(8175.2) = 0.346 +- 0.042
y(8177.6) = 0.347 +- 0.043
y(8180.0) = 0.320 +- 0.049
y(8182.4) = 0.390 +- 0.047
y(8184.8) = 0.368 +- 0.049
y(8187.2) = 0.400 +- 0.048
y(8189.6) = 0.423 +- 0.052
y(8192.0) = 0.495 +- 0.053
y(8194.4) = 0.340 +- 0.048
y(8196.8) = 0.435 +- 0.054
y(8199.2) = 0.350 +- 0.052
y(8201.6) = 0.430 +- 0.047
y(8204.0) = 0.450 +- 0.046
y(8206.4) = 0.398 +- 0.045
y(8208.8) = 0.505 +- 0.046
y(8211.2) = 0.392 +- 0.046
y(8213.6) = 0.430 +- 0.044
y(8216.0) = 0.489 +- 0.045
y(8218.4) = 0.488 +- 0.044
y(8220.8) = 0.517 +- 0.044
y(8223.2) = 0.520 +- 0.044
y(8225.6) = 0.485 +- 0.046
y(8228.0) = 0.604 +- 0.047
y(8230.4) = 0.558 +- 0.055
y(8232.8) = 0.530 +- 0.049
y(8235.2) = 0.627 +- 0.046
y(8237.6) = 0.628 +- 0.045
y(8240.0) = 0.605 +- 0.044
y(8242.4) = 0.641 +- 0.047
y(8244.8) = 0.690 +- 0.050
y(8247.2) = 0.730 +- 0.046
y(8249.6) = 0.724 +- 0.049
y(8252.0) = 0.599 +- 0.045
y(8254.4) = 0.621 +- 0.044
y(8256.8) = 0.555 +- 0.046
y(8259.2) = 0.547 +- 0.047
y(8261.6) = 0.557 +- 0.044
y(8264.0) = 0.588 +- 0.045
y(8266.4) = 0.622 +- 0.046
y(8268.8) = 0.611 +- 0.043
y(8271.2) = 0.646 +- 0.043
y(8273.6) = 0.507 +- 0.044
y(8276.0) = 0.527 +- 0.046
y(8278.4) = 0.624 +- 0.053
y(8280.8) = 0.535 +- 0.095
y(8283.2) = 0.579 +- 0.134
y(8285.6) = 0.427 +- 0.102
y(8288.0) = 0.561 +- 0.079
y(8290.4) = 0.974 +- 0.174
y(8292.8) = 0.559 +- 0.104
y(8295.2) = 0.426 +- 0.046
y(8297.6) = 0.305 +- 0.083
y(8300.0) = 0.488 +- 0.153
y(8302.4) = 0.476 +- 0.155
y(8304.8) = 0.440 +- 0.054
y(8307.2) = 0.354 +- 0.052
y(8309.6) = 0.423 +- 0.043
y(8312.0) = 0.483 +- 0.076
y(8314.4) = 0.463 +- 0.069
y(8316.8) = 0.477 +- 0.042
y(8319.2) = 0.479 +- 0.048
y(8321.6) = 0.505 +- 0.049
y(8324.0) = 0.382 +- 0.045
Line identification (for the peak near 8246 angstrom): Mg II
